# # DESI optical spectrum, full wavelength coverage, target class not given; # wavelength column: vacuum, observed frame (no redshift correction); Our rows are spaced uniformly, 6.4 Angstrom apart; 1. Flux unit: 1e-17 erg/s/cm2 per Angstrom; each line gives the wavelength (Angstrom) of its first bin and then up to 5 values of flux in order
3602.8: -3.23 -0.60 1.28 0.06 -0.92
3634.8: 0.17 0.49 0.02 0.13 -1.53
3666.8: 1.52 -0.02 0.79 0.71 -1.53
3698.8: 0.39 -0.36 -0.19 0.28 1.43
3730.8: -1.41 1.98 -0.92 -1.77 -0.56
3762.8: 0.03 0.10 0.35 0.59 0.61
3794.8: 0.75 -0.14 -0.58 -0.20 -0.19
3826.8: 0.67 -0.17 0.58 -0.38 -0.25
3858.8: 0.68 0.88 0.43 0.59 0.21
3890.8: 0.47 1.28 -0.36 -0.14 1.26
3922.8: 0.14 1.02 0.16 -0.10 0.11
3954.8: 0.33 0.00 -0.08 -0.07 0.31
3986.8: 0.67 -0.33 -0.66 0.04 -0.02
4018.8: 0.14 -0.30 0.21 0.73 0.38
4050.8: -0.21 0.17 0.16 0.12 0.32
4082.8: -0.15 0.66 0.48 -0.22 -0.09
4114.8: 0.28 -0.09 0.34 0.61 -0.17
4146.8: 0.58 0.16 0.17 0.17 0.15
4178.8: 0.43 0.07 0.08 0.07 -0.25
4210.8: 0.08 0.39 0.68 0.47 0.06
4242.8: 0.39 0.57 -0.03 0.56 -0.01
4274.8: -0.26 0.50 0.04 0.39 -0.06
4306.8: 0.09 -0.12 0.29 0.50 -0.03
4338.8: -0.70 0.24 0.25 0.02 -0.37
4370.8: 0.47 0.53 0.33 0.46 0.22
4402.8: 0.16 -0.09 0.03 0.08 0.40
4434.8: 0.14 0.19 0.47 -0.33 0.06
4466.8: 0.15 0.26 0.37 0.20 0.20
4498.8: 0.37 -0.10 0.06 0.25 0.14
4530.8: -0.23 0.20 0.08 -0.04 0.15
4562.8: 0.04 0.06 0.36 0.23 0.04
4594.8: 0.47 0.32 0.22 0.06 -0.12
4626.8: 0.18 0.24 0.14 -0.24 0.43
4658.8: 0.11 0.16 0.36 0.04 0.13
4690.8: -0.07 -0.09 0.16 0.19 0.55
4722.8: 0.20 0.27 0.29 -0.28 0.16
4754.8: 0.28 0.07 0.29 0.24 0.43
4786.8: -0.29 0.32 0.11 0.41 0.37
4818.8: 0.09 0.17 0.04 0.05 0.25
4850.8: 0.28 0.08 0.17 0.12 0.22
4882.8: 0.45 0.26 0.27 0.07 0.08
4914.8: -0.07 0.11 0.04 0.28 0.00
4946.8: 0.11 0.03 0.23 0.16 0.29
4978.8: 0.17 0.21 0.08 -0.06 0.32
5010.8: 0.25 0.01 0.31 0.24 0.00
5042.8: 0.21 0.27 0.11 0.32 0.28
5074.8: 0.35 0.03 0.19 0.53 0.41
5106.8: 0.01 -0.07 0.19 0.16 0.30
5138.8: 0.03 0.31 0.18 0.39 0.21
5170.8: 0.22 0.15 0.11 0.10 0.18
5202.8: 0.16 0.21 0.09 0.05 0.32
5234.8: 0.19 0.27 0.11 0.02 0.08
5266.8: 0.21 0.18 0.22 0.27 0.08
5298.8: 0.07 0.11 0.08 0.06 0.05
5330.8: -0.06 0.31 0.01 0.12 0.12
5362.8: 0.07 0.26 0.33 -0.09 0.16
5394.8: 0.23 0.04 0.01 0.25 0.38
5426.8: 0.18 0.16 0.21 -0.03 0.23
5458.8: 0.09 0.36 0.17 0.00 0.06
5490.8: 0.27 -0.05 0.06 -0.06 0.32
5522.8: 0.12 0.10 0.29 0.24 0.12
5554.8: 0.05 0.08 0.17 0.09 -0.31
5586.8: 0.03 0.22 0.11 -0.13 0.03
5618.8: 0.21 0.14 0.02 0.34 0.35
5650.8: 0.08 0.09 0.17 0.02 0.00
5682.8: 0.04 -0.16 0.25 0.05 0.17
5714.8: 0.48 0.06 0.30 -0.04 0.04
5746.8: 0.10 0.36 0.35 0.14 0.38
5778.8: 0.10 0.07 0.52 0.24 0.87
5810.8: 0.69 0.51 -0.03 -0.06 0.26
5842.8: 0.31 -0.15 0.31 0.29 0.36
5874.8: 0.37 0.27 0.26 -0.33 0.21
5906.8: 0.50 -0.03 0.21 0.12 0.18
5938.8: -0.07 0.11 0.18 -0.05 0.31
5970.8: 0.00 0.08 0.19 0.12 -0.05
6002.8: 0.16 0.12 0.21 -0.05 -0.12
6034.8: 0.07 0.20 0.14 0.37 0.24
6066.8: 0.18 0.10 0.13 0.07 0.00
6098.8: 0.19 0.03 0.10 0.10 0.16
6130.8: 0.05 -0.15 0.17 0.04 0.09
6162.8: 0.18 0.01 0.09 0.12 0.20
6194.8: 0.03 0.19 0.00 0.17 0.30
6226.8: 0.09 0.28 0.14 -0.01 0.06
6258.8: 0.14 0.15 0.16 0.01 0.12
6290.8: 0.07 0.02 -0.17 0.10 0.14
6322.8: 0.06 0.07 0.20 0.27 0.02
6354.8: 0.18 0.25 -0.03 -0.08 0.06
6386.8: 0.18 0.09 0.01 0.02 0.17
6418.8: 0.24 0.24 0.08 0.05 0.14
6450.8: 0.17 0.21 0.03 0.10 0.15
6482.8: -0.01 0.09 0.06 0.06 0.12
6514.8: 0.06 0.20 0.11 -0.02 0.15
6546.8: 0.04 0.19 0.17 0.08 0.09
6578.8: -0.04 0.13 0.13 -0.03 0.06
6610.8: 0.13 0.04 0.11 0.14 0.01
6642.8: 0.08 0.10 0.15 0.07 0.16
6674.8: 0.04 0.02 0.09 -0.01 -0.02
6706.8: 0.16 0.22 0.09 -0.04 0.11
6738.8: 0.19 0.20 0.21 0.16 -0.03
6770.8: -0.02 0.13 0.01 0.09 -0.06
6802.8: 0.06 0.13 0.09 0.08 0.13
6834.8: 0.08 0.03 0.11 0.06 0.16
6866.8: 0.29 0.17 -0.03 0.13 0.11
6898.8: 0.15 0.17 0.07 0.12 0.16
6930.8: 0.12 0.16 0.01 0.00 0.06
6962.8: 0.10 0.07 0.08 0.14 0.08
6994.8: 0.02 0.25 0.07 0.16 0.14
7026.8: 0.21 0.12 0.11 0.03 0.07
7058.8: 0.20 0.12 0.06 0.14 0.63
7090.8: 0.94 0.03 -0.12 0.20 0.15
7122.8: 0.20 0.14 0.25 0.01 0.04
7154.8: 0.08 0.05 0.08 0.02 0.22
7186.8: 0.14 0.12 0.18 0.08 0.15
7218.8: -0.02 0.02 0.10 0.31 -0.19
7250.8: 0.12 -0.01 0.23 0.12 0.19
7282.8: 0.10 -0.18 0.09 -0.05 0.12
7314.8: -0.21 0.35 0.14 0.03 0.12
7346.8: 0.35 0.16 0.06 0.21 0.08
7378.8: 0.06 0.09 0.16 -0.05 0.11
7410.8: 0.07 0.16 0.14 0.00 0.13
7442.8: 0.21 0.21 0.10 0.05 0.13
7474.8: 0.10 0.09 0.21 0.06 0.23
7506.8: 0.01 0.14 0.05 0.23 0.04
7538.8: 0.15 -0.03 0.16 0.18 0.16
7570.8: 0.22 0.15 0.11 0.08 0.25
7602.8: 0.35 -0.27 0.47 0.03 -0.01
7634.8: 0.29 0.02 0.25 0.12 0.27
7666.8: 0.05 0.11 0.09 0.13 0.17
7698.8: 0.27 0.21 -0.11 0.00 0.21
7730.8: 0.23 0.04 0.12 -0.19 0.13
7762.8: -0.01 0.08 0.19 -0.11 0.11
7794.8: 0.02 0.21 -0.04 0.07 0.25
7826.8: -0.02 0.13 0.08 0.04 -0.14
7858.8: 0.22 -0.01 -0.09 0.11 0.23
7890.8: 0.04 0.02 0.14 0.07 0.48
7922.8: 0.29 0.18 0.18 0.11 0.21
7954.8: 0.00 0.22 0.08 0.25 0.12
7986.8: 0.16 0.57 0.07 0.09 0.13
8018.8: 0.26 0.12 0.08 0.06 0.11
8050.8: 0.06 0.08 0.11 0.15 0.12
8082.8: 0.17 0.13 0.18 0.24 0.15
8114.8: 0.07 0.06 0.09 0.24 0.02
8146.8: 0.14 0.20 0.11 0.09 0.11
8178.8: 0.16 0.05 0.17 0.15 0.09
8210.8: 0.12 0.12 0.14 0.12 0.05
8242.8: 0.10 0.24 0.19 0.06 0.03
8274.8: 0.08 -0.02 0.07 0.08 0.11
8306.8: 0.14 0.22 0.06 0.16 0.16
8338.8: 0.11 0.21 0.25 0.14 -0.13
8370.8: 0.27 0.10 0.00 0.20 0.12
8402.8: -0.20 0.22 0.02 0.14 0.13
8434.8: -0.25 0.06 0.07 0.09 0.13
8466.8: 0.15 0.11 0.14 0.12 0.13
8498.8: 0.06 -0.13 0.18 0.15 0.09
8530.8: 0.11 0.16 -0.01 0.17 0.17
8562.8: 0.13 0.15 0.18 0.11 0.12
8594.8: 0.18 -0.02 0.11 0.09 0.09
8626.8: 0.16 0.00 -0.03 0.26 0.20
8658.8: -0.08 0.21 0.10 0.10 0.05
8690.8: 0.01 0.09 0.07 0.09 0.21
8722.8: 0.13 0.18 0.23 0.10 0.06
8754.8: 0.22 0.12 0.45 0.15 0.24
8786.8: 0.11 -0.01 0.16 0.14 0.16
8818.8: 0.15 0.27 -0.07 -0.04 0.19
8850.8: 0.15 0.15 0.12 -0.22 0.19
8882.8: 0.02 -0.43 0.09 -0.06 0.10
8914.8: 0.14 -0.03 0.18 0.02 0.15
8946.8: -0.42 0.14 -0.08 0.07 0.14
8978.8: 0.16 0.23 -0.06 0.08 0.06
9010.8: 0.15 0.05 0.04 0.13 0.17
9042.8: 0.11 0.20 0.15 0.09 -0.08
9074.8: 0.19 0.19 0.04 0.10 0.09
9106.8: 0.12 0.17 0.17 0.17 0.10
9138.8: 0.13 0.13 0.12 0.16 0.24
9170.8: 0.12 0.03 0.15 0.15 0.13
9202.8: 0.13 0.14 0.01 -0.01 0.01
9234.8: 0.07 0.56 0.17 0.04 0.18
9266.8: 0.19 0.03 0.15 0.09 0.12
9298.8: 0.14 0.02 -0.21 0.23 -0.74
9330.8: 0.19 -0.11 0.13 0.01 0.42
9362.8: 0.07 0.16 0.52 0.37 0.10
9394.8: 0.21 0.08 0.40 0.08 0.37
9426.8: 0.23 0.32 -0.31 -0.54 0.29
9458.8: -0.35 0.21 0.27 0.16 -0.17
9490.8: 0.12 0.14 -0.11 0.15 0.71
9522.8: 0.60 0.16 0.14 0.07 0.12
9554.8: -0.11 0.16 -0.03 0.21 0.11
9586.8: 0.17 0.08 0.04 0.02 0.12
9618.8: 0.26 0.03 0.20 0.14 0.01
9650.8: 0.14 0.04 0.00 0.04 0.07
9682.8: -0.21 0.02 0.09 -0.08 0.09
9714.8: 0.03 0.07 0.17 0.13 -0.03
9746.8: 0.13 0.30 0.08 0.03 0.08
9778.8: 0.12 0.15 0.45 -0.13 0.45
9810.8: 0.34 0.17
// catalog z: 0.90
